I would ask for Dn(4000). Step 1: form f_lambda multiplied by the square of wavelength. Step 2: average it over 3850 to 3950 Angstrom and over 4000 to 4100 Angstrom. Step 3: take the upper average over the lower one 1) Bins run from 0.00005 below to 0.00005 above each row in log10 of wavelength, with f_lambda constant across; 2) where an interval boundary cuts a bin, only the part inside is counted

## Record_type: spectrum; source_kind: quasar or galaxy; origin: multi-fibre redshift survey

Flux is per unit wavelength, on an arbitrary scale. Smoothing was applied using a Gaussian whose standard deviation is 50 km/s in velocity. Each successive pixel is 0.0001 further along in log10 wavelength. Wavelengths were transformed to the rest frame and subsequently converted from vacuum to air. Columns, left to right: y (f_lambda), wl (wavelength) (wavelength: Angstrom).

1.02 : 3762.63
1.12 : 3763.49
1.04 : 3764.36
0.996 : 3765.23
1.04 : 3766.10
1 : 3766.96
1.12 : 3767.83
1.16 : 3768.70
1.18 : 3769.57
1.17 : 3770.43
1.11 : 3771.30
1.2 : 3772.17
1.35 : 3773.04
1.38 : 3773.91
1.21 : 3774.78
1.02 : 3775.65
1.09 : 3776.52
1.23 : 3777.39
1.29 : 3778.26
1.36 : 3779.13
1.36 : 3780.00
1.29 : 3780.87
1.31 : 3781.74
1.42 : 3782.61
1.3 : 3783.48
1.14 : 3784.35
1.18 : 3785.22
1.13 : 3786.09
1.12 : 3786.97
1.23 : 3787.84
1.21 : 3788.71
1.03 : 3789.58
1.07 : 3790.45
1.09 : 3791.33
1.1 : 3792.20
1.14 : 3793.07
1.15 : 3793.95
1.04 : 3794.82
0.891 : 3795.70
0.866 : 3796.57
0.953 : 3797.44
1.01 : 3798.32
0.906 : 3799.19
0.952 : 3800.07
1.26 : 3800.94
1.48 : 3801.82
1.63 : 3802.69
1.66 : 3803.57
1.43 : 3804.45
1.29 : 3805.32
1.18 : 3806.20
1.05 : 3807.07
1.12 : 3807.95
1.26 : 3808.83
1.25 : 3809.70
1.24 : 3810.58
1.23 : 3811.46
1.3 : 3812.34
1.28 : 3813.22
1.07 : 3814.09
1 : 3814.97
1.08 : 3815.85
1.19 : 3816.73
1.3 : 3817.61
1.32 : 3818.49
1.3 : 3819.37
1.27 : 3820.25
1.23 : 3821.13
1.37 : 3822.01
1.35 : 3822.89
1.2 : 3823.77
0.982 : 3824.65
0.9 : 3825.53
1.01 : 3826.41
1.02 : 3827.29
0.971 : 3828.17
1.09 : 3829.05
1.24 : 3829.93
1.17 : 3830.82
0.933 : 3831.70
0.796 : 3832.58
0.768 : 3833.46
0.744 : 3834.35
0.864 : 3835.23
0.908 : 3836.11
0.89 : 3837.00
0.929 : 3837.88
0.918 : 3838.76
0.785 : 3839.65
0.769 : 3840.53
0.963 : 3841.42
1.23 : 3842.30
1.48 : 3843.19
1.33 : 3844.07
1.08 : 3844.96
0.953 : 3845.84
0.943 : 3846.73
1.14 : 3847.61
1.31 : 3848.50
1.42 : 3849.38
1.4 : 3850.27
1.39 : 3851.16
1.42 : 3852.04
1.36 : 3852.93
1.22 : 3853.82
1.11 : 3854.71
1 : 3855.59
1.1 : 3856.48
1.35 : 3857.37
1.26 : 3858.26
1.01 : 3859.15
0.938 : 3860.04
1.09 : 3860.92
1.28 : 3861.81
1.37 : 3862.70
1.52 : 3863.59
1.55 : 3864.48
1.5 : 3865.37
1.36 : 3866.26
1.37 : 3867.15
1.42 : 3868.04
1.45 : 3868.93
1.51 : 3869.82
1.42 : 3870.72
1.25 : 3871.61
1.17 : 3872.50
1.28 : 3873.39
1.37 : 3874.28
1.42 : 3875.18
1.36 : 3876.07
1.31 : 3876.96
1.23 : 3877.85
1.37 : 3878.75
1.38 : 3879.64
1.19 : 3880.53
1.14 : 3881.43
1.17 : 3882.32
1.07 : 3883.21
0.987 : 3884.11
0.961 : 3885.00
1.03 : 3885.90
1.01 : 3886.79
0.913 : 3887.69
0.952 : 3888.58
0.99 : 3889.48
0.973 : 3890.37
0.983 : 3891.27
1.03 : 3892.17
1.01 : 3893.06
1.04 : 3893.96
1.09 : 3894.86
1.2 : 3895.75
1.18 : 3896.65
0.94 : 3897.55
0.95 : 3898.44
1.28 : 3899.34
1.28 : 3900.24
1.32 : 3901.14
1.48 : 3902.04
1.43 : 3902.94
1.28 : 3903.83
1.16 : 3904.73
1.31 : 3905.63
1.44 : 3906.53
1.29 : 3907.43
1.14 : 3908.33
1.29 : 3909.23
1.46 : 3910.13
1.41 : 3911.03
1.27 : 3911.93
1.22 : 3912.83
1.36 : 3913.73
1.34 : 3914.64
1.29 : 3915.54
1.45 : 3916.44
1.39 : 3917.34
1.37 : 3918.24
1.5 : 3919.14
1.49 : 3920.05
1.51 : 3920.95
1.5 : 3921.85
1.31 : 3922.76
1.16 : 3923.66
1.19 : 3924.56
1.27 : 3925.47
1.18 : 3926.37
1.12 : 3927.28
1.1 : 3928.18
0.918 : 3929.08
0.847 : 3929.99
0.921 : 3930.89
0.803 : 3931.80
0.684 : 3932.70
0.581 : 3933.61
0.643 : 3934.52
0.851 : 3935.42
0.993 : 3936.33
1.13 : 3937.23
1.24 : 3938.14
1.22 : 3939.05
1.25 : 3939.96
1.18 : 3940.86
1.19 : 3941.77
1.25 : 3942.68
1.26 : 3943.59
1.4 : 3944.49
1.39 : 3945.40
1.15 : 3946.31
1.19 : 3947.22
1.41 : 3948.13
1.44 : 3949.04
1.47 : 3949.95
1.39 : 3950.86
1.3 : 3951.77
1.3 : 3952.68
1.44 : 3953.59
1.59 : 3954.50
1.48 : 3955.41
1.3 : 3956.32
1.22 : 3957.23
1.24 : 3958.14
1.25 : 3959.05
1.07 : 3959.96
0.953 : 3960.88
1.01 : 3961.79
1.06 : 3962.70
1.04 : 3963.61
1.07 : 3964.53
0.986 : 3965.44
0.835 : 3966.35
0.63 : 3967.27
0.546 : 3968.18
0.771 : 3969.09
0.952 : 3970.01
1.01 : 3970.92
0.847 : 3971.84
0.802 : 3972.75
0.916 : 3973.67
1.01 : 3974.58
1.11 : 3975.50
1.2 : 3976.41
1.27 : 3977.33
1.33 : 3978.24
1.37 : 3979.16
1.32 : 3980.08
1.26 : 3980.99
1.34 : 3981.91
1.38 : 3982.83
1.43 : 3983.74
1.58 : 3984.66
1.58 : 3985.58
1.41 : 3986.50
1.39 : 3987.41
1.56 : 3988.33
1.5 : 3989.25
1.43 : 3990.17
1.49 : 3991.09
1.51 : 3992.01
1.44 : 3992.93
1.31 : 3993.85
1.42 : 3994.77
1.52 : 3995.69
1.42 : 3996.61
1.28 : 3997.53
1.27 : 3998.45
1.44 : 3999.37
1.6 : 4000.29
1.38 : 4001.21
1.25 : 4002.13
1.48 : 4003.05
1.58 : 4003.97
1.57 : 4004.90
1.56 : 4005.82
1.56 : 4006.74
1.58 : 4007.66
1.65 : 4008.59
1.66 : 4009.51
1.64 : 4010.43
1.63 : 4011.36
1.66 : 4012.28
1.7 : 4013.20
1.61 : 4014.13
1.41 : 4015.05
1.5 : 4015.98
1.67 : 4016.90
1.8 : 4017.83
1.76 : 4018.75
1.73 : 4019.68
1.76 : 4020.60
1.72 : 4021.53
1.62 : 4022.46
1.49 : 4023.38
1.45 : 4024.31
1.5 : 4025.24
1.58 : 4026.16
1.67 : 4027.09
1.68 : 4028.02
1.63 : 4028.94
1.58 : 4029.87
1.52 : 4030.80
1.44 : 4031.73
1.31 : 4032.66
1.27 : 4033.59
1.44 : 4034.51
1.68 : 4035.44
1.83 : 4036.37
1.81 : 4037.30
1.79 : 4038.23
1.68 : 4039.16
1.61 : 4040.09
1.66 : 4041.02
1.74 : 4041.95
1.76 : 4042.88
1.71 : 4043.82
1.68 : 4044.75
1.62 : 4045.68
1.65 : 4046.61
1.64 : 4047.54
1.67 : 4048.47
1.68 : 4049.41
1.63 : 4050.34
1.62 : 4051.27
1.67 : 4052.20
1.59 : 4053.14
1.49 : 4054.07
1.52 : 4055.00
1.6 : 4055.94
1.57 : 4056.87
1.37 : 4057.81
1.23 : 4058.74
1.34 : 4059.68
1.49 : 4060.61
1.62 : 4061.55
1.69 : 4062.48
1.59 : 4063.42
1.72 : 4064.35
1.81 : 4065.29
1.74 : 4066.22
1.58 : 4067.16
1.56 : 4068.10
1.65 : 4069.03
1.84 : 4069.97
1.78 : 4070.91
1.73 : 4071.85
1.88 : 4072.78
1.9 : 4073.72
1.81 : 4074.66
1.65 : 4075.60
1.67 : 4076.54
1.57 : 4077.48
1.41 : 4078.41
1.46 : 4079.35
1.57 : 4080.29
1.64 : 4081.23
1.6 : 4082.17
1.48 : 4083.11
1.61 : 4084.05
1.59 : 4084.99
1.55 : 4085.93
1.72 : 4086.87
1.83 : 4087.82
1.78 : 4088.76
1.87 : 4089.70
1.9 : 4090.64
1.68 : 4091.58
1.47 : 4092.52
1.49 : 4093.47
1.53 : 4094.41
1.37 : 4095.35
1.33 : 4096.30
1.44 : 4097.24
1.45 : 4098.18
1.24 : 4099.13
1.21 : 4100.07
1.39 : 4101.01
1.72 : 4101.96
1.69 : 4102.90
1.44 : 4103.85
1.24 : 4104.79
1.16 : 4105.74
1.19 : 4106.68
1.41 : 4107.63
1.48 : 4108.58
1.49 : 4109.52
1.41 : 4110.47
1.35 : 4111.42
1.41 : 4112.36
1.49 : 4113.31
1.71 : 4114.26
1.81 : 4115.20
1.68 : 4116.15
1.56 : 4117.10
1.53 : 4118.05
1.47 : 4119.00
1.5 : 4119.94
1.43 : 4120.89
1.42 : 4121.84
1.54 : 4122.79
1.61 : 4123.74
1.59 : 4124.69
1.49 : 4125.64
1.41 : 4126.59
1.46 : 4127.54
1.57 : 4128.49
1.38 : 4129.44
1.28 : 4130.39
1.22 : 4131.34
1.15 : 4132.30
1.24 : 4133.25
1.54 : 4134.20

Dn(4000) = 1.42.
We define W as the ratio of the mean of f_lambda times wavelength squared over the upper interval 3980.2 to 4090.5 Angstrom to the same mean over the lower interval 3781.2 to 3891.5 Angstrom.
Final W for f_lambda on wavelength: 1.50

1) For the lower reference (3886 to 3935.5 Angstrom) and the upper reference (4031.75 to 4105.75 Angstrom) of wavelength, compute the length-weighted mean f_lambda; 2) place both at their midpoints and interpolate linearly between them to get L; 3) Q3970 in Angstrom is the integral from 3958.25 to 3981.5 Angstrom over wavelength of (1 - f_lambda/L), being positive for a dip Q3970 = 5.2 Angstrom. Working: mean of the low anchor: 1.17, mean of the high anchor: 1.6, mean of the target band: 1.03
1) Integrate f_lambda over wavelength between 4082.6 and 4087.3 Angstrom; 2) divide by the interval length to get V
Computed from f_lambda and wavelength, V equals 1.59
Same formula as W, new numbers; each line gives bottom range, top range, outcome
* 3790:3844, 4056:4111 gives 1.61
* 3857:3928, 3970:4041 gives 1.25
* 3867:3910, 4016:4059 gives 1.44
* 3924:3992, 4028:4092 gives 1.47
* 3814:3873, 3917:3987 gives 1.06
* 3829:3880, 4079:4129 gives 1.44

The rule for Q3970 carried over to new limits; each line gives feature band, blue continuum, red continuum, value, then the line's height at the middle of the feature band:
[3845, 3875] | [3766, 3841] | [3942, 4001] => -2.6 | 1.18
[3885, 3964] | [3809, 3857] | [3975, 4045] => 8.2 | 1.33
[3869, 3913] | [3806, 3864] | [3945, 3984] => -2.2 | 1.15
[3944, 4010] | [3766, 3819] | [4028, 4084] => 8.9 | 1.49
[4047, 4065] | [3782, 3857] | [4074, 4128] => -1.3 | 1.47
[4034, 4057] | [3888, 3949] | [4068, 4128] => -3.3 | 1.45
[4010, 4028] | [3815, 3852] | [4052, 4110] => -2.2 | 1.45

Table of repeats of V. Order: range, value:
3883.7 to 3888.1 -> 0.98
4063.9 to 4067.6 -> 1.71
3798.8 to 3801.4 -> 1.04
